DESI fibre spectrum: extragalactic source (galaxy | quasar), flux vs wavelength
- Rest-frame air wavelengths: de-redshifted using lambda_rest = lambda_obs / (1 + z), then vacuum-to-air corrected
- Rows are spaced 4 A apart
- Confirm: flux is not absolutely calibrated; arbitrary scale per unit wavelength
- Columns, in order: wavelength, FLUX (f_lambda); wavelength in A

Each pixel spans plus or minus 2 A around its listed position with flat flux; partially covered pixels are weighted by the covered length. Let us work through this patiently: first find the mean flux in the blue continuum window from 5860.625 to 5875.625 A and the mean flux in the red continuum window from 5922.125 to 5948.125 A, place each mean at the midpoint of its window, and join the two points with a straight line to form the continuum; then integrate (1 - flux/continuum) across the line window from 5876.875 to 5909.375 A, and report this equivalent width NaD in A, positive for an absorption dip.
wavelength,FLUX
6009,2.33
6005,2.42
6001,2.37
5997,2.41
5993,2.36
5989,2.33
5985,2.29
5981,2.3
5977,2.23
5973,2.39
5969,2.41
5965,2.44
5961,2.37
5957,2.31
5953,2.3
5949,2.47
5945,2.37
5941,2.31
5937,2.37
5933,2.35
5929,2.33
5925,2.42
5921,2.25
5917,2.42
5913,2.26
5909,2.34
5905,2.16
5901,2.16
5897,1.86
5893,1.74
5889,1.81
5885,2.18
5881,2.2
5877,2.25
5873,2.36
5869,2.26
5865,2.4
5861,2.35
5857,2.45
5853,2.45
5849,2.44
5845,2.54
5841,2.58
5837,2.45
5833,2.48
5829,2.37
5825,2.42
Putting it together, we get 4.03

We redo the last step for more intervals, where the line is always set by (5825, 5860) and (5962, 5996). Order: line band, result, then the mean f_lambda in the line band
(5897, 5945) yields 2.1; 2.29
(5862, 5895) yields 3.8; 2.16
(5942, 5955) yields 0.0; 2.37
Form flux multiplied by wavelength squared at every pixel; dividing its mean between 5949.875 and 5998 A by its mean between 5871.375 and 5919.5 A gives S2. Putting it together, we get 1.12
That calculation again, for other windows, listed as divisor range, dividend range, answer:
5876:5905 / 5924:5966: 1.19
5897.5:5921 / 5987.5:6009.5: 1.09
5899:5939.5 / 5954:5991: 1.03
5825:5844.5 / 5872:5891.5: 0.88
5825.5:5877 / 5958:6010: 1.02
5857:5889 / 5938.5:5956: 1.07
